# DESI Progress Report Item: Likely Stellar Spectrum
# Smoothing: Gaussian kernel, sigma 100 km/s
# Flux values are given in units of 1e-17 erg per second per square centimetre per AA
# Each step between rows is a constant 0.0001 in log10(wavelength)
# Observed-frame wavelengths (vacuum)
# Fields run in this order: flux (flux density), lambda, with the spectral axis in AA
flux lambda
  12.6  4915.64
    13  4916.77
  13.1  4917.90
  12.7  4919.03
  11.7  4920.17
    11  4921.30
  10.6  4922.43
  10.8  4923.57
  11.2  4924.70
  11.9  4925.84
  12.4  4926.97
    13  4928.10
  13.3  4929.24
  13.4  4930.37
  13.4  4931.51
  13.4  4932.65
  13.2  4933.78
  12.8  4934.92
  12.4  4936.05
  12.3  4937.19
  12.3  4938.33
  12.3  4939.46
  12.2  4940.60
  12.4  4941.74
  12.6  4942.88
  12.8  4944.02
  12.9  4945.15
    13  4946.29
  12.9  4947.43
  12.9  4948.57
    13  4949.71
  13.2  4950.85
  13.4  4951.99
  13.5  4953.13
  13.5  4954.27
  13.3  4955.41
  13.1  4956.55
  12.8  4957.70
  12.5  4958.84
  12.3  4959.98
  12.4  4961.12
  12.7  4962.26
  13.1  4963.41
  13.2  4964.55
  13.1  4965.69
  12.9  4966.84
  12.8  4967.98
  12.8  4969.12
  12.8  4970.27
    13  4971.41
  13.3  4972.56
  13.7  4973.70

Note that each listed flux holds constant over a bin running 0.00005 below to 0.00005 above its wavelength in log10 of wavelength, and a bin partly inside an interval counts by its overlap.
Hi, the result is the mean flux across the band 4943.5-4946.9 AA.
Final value 12.9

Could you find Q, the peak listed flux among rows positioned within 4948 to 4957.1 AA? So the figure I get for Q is 13.5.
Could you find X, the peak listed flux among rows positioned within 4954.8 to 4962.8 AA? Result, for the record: 13.3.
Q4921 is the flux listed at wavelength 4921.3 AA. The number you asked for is 11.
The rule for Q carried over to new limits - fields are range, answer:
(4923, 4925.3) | 11.2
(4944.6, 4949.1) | 13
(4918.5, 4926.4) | 12.7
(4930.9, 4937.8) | 13.4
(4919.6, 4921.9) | 11.7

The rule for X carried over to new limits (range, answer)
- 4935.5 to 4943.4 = 12.6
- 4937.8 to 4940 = 12.3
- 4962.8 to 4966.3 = 13.2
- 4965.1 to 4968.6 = 13.1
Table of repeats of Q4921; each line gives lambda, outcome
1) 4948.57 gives 12.9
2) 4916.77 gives 13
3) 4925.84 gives 11.9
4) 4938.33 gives 12.3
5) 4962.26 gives 12.7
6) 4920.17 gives 11.7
